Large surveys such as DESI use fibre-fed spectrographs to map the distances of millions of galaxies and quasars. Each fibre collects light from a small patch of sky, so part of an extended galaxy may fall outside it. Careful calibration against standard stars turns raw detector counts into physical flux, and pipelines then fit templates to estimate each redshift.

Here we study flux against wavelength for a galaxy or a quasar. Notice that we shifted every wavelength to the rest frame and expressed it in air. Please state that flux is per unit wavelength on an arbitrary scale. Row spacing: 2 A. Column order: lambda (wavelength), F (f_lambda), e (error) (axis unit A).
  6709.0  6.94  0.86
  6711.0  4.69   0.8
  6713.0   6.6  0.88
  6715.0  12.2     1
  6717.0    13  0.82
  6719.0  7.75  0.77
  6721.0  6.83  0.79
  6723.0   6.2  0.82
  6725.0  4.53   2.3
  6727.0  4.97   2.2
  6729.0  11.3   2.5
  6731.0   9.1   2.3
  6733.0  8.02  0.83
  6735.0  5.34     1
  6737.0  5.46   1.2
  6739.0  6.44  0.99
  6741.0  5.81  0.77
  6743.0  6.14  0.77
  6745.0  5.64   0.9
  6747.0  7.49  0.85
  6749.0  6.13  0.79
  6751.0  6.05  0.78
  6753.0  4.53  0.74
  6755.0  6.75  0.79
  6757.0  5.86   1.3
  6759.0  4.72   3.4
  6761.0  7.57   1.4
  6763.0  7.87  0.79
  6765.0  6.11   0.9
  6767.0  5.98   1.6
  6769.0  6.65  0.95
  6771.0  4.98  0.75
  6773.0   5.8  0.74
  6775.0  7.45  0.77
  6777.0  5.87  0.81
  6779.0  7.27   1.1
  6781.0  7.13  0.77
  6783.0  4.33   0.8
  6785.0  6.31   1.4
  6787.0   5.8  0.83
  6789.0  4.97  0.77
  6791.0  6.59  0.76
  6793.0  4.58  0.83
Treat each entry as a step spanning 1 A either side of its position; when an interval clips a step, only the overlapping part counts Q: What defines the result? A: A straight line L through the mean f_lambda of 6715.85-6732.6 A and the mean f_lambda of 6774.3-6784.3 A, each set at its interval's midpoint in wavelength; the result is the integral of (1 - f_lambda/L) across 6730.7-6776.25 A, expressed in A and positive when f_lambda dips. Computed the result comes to 5.27 A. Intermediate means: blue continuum 8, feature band 6.3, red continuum 6.38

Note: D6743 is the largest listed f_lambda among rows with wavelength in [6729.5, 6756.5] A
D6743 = 9.1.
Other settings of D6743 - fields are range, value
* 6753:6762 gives 7.57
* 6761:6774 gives 7.87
